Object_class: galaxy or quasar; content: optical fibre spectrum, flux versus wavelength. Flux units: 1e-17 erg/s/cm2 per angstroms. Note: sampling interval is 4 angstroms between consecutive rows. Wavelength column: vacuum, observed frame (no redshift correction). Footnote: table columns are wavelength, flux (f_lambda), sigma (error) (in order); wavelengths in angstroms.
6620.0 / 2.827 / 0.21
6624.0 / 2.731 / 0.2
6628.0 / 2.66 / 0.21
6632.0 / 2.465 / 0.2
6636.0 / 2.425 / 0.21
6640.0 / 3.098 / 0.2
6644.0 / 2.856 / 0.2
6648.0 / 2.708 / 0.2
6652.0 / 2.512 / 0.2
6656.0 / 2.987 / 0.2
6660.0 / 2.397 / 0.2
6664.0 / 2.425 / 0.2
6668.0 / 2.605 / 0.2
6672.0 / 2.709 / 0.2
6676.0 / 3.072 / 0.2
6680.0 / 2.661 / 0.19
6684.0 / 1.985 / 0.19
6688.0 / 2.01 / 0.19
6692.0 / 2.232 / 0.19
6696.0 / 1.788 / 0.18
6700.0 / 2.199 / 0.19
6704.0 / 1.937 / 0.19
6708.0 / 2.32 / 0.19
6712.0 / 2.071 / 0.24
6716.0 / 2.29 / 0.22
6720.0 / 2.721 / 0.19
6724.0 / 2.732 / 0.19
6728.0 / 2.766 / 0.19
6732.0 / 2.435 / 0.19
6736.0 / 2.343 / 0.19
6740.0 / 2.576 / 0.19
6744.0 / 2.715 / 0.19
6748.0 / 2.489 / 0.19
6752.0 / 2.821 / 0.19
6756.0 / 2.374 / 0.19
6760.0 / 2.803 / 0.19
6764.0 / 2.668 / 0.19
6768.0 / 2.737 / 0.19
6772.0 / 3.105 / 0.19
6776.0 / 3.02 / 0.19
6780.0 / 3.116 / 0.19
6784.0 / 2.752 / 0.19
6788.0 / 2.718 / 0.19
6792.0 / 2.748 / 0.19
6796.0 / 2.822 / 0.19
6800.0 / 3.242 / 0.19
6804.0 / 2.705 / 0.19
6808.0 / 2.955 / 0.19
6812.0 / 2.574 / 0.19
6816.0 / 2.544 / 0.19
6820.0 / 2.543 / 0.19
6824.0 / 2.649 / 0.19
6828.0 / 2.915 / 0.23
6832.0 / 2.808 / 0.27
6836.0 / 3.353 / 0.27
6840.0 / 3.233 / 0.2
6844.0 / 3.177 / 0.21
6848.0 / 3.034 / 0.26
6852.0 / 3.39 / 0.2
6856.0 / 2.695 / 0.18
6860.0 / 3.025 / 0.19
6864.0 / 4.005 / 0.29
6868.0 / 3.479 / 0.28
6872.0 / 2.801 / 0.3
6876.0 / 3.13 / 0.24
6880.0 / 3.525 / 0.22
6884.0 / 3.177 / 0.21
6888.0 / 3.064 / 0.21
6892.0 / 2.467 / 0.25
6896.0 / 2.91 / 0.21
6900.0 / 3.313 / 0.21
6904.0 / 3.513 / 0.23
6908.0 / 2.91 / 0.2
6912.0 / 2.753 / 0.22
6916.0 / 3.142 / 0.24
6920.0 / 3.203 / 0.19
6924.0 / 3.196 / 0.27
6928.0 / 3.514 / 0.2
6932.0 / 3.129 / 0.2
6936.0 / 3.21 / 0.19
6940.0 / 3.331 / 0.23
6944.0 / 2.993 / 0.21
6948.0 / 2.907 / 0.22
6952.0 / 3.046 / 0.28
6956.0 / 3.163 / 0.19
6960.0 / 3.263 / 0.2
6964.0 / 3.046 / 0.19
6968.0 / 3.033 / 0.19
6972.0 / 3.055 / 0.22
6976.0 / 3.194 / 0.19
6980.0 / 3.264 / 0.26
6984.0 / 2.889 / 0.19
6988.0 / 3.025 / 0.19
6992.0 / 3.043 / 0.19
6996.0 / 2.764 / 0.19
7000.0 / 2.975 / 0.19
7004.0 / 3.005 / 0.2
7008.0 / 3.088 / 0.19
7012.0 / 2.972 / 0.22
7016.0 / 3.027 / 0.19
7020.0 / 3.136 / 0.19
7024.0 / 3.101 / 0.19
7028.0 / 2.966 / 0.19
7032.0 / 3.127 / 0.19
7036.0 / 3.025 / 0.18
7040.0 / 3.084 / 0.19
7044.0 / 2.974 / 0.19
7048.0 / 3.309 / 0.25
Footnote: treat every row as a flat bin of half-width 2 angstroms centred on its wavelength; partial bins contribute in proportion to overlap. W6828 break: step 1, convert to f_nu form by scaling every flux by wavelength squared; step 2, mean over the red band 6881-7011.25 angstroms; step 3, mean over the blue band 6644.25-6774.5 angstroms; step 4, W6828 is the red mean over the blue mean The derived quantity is 1.31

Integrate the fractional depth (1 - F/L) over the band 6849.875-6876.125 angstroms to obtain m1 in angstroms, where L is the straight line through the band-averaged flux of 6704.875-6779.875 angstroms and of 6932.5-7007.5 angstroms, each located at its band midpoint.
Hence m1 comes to -3.39 angstroms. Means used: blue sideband 2.61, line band 3.22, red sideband 3.07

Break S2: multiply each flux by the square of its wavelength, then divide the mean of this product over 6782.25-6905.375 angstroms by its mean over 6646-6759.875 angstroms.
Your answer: 1.27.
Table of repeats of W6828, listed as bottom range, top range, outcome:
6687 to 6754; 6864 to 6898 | 1.37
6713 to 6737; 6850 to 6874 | 1.33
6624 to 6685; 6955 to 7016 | 1.27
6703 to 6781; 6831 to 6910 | 1.26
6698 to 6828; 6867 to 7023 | 1.23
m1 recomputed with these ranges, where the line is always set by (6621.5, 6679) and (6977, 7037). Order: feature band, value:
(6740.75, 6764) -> 1.23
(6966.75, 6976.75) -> -0.30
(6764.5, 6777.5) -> -0.53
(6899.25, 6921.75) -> -1.46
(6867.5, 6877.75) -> -0.65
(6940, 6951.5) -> -0.22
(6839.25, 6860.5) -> -1.54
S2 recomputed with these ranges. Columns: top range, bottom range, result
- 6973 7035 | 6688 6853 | 1.21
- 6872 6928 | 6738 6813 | 1.15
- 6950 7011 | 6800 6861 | 1.09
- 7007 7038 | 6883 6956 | 1.01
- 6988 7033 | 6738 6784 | 1.17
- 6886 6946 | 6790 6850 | 1.11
